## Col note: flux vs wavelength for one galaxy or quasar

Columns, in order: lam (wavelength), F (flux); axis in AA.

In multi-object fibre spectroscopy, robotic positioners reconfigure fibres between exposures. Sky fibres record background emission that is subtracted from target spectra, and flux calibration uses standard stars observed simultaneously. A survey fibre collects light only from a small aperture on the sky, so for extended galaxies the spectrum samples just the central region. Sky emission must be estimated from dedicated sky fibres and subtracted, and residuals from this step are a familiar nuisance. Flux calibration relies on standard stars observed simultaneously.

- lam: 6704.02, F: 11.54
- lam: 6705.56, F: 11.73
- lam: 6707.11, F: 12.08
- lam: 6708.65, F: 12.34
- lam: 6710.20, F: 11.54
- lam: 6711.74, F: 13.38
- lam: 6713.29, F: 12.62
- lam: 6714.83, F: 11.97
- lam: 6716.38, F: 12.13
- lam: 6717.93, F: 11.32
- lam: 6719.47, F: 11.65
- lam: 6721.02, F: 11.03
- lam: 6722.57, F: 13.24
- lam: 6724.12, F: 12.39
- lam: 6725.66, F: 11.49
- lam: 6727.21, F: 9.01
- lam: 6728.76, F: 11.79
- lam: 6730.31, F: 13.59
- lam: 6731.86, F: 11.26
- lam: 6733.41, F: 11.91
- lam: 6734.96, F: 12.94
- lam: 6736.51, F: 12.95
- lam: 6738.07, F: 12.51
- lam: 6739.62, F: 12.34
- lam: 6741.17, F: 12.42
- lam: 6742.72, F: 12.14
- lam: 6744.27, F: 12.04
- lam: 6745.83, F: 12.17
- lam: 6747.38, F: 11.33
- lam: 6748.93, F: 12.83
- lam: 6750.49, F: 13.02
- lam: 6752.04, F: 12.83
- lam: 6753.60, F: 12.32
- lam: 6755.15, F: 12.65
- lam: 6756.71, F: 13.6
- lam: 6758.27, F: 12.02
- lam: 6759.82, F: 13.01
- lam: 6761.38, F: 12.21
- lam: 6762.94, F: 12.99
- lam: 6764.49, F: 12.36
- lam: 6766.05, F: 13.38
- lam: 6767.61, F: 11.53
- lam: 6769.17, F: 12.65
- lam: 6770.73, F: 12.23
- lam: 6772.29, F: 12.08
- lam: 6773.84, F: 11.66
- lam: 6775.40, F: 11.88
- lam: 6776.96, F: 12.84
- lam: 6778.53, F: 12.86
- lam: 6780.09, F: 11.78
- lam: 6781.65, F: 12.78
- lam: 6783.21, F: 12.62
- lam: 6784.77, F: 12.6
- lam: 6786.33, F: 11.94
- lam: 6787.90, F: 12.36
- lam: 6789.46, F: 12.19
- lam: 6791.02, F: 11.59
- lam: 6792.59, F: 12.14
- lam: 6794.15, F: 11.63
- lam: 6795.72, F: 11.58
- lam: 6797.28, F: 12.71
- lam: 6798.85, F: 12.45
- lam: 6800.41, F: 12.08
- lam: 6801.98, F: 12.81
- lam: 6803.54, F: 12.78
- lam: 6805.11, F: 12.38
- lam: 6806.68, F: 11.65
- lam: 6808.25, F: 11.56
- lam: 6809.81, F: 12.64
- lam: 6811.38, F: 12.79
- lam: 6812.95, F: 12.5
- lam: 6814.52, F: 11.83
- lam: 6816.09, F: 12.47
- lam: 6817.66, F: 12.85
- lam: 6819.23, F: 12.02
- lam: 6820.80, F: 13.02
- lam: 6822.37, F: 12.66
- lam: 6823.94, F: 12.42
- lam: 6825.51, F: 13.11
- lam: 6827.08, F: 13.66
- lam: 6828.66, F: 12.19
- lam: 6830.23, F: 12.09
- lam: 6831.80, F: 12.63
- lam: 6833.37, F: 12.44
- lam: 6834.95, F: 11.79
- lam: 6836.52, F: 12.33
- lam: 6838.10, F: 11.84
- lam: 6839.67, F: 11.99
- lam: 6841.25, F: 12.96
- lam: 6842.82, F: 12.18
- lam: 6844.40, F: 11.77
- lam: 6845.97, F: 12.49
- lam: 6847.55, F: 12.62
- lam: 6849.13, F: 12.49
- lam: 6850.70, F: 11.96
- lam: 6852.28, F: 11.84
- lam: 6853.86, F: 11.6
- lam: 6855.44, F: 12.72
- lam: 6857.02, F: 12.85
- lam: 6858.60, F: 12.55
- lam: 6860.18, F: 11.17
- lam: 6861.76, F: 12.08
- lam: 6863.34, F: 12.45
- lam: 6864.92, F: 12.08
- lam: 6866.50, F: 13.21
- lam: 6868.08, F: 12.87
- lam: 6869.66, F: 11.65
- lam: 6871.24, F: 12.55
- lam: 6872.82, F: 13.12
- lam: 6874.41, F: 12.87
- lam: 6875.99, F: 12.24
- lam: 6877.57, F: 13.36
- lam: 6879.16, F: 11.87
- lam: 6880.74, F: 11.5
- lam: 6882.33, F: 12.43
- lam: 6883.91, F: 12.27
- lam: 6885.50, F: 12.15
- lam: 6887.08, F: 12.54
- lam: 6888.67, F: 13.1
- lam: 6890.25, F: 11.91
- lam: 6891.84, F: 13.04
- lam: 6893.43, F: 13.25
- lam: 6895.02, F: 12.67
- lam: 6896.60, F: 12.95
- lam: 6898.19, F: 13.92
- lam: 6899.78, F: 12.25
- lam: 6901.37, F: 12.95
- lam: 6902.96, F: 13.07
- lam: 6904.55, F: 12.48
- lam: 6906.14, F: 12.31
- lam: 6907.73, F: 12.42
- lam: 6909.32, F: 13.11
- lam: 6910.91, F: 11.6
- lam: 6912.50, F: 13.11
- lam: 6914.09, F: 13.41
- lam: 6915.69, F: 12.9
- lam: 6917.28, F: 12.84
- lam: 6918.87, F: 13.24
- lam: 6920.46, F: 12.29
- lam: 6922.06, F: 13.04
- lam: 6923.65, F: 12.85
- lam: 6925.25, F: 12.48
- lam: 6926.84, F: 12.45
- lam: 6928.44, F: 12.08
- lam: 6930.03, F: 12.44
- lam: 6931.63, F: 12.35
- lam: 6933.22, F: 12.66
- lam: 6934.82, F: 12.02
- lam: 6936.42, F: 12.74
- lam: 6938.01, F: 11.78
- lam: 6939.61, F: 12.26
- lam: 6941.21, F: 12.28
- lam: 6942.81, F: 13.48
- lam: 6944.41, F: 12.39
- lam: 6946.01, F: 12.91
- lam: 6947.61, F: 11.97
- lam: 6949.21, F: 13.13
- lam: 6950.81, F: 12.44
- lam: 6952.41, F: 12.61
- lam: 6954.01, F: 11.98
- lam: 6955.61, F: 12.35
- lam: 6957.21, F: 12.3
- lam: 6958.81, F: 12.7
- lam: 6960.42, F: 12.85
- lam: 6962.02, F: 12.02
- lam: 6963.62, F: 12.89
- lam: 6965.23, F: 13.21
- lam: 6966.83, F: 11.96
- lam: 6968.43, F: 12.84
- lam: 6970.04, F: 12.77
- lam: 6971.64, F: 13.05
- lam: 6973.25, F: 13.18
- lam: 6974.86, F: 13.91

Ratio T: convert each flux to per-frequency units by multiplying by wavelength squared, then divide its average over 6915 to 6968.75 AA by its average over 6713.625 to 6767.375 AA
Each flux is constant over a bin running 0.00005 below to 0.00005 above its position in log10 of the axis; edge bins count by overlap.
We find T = 1.09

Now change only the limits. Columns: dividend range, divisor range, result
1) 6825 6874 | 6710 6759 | 1.05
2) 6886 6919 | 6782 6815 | 1.08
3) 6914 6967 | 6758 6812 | 1.07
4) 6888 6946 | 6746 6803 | 1.07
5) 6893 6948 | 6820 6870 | 1.05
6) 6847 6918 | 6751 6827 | 1.04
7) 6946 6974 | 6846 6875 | 1.05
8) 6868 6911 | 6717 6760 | 1.08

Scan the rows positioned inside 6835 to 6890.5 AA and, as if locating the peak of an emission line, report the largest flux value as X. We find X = 13.36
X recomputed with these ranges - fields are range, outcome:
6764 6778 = 13.38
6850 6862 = 12.85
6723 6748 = 13.59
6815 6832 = 13.66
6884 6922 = 13.92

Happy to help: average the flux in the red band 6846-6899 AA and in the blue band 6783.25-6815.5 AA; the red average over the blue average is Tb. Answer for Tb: 1.02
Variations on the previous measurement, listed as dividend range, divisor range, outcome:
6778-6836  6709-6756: 1.02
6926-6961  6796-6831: 1.00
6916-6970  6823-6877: 1.01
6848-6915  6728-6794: 1.01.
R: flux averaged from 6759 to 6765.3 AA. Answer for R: 12.7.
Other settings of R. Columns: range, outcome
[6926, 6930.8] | 12.3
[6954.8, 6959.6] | 12.5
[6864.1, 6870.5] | 12.5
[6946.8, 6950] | 12.5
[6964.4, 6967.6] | 12.6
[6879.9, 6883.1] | 12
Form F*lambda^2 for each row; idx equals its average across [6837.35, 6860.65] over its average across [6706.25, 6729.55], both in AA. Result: 1.07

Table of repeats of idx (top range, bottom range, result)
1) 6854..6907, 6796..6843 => 1.03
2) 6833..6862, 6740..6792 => 1.01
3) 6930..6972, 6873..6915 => 1.01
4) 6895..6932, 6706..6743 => 1.11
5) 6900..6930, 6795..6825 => 1.06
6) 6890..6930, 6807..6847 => 1.05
